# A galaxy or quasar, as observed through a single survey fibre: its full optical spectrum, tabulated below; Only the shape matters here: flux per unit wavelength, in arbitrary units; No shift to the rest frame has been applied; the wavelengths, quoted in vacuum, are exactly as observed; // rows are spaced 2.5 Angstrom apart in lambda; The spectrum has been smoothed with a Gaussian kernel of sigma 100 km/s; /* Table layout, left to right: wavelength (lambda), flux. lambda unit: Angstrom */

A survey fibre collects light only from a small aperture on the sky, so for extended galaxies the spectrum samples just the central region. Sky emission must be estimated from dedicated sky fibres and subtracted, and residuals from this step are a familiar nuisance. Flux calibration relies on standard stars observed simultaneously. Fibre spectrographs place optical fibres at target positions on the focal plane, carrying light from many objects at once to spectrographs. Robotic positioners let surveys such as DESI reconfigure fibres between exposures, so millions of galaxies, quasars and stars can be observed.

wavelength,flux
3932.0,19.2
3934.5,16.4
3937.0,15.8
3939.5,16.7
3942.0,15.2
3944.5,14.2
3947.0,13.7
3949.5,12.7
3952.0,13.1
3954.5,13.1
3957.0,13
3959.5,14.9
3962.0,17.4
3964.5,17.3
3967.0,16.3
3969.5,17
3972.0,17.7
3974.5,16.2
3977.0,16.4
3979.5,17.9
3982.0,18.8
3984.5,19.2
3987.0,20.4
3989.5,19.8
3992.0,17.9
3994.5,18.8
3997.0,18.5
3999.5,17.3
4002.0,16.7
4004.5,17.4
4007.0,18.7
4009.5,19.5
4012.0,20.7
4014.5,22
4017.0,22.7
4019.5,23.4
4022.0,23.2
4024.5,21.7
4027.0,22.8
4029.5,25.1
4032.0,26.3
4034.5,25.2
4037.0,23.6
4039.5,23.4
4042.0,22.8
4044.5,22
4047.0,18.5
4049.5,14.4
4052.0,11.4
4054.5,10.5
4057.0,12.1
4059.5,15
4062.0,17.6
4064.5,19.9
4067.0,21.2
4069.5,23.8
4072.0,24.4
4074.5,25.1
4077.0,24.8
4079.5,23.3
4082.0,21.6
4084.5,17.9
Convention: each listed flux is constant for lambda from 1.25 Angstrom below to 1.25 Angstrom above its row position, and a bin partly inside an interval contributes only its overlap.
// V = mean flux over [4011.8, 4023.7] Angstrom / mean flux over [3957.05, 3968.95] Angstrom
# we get 1.39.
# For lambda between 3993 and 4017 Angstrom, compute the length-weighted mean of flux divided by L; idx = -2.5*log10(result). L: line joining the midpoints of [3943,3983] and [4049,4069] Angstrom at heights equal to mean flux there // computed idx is -0.22 mag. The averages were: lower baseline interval 15.6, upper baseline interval 15.6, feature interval 19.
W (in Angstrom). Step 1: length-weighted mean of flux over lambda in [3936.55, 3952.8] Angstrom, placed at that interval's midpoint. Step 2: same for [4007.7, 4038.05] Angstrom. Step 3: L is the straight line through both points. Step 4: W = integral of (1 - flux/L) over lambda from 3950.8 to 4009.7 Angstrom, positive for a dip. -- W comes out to 3.56 Angstrom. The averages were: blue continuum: 14.5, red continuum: 22.9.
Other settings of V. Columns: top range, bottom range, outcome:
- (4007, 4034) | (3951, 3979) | 1.44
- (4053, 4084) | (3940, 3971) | 1.33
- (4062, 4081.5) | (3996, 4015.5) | 1.21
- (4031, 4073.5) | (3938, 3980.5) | 1.26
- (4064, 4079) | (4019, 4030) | 1.01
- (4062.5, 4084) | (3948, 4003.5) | 1.35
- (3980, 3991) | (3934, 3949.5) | 1.29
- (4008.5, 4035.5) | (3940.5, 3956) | 1.68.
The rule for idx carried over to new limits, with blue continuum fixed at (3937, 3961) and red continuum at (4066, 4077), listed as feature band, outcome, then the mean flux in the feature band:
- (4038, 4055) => 0.21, 18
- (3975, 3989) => -0.10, 18.5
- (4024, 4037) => -0.18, 24.3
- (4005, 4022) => -0.10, 21.2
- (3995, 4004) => 0.03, 17.6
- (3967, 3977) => -0.05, 16.8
